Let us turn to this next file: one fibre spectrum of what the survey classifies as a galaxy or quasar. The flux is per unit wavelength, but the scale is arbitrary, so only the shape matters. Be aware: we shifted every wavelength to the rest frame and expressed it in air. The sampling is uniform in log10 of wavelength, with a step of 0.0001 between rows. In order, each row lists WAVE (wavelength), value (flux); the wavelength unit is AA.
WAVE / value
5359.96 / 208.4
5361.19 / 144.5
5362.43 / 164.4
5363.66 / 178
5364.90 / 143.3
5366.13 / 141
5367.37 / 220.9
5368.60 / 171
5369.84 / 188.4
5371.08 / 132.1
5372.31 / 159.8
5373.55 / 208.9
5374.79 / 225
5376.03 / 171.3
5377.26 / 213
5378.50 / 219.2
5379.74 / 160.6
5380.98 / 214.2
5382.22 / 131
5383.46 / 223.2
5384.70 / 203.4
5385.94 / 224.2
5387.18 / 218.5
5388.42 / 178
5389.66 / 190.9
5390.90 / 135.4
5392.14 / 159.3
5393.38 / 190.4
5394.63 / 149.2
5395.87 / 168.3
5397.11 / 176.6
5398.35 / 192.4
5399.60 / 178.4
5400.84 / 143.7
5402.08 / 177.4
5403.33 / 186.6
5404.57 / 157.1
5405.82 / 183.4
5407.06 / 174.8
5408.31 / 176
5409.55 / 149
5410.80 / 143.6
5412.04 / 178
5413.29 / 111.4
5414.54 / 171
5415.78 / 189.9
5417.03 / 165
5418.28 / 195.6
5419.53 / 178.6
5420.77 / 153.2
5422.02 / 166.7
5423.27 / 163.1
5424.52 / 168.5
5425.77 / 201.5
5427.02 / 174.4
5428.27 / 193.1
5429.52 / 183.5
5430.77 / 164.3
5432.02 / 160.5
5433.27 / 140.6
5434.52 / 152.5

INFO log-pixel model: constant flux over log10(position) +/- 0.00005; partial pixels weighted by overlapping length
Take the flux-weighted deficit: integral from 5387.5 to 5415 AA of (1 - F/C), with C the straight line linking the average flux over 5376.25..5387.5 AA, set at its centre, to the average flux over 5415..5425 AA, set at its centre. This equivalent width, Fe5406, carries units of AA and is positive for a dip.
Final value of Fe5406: 2.7 AA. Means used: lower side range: 199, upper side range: 173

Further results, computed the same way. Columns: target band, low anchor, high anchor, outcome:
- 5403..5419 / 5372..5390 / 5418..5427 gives 1.2 AA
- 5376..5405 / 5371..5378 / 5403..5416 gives -0.6 AA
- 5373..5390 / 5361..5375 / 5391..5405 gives -2.7 AA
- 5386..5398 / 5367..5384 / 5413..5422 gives 0.2 AA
